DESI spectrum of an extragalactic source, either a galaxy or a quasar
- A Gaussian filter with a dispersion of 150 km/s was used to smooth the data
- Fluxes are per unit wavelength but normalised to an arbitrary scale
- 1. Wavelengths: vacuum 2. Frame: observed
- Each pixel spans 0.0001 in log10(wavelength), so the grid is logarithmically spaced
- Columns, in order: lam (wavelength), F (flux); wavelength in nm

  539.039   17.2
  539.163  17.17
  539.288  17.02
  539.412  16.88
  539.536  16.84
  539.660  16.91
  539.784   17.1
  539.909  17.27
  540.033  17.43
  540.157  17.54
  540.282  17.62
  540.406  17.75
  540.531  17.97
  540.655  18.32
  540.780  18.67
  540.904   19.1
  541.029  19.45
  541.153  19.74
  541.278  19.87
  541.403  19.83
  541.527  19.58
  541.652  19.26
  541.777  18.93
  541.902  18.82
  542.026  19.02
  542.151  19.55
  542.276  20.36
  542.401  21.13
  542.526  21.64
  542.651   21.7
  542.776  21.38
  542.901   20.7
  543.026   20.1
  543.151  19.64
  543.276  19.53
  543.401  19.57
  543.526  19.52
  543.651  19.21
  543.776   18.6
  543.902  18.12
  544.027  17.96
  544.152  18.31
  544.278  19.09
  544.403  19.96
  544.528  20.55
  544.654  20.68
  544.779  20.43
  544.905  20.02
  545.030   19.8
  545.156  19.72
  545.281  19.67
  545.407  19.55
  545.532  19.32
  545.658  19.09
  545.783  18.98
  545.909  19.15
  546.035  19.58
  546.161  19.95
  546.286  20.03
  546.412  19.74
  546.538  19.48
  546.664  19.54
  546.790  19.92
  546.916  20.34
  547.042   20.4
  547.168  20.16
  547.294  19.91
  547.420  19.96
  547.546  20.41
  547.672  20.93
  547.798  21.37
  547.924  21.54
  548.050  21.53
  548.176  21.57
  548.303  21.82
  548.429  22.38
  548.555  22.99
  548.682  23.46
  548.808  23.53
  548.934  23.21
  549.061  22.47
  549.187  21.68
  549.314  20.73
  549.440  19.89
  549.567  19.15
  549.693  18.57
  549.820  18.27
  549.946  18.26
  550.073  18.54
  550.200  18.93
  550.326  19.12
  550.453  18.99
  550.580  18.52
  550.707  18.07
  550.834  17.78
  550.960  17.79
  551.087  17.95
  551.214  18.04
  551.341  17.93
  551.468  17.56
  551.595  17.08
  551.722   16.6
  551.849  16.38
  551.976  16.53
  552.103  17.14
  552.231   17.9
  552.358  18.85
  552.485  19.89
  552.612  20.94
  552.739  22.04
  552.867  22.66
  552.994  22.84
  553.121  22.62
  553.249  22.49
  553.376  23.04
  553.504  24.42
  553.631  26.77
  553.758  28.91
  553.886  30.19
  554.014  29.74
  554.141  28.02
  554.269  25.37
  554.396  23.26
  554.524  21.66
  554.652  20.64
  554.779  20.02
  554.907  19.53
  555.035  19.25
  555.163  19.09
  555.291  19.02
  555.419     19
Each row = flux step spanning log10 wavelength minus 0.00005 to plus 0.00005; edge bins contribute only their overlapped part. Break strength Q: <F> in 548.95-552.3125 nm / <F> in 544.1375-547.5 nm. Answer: 0.9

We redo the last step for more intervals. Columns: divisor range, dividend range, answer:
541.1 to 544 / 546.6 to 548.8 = 1.07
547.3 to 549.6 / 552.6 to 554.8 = 1.13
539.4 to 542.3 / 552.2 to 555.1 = 1.25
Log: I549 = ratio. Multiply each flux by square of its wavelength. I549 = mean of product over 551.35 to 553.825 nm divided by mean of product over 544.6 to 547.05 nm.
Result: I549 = 1.08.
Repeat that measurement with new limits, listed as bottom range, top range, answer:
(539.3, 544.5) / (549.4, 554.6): 1.13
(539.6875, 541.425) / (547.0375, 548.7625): 1.20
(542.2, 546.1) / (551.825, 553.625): 1.09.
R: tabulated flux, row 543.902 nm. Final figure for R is 18.12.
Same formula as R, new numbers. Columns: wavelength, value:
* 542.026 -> 19.02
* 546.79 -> 19.92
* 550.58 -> 18.52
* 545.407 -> 19.55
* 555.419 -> 19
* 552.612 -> 20.94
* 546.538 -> 19.48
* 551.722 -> 16.6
